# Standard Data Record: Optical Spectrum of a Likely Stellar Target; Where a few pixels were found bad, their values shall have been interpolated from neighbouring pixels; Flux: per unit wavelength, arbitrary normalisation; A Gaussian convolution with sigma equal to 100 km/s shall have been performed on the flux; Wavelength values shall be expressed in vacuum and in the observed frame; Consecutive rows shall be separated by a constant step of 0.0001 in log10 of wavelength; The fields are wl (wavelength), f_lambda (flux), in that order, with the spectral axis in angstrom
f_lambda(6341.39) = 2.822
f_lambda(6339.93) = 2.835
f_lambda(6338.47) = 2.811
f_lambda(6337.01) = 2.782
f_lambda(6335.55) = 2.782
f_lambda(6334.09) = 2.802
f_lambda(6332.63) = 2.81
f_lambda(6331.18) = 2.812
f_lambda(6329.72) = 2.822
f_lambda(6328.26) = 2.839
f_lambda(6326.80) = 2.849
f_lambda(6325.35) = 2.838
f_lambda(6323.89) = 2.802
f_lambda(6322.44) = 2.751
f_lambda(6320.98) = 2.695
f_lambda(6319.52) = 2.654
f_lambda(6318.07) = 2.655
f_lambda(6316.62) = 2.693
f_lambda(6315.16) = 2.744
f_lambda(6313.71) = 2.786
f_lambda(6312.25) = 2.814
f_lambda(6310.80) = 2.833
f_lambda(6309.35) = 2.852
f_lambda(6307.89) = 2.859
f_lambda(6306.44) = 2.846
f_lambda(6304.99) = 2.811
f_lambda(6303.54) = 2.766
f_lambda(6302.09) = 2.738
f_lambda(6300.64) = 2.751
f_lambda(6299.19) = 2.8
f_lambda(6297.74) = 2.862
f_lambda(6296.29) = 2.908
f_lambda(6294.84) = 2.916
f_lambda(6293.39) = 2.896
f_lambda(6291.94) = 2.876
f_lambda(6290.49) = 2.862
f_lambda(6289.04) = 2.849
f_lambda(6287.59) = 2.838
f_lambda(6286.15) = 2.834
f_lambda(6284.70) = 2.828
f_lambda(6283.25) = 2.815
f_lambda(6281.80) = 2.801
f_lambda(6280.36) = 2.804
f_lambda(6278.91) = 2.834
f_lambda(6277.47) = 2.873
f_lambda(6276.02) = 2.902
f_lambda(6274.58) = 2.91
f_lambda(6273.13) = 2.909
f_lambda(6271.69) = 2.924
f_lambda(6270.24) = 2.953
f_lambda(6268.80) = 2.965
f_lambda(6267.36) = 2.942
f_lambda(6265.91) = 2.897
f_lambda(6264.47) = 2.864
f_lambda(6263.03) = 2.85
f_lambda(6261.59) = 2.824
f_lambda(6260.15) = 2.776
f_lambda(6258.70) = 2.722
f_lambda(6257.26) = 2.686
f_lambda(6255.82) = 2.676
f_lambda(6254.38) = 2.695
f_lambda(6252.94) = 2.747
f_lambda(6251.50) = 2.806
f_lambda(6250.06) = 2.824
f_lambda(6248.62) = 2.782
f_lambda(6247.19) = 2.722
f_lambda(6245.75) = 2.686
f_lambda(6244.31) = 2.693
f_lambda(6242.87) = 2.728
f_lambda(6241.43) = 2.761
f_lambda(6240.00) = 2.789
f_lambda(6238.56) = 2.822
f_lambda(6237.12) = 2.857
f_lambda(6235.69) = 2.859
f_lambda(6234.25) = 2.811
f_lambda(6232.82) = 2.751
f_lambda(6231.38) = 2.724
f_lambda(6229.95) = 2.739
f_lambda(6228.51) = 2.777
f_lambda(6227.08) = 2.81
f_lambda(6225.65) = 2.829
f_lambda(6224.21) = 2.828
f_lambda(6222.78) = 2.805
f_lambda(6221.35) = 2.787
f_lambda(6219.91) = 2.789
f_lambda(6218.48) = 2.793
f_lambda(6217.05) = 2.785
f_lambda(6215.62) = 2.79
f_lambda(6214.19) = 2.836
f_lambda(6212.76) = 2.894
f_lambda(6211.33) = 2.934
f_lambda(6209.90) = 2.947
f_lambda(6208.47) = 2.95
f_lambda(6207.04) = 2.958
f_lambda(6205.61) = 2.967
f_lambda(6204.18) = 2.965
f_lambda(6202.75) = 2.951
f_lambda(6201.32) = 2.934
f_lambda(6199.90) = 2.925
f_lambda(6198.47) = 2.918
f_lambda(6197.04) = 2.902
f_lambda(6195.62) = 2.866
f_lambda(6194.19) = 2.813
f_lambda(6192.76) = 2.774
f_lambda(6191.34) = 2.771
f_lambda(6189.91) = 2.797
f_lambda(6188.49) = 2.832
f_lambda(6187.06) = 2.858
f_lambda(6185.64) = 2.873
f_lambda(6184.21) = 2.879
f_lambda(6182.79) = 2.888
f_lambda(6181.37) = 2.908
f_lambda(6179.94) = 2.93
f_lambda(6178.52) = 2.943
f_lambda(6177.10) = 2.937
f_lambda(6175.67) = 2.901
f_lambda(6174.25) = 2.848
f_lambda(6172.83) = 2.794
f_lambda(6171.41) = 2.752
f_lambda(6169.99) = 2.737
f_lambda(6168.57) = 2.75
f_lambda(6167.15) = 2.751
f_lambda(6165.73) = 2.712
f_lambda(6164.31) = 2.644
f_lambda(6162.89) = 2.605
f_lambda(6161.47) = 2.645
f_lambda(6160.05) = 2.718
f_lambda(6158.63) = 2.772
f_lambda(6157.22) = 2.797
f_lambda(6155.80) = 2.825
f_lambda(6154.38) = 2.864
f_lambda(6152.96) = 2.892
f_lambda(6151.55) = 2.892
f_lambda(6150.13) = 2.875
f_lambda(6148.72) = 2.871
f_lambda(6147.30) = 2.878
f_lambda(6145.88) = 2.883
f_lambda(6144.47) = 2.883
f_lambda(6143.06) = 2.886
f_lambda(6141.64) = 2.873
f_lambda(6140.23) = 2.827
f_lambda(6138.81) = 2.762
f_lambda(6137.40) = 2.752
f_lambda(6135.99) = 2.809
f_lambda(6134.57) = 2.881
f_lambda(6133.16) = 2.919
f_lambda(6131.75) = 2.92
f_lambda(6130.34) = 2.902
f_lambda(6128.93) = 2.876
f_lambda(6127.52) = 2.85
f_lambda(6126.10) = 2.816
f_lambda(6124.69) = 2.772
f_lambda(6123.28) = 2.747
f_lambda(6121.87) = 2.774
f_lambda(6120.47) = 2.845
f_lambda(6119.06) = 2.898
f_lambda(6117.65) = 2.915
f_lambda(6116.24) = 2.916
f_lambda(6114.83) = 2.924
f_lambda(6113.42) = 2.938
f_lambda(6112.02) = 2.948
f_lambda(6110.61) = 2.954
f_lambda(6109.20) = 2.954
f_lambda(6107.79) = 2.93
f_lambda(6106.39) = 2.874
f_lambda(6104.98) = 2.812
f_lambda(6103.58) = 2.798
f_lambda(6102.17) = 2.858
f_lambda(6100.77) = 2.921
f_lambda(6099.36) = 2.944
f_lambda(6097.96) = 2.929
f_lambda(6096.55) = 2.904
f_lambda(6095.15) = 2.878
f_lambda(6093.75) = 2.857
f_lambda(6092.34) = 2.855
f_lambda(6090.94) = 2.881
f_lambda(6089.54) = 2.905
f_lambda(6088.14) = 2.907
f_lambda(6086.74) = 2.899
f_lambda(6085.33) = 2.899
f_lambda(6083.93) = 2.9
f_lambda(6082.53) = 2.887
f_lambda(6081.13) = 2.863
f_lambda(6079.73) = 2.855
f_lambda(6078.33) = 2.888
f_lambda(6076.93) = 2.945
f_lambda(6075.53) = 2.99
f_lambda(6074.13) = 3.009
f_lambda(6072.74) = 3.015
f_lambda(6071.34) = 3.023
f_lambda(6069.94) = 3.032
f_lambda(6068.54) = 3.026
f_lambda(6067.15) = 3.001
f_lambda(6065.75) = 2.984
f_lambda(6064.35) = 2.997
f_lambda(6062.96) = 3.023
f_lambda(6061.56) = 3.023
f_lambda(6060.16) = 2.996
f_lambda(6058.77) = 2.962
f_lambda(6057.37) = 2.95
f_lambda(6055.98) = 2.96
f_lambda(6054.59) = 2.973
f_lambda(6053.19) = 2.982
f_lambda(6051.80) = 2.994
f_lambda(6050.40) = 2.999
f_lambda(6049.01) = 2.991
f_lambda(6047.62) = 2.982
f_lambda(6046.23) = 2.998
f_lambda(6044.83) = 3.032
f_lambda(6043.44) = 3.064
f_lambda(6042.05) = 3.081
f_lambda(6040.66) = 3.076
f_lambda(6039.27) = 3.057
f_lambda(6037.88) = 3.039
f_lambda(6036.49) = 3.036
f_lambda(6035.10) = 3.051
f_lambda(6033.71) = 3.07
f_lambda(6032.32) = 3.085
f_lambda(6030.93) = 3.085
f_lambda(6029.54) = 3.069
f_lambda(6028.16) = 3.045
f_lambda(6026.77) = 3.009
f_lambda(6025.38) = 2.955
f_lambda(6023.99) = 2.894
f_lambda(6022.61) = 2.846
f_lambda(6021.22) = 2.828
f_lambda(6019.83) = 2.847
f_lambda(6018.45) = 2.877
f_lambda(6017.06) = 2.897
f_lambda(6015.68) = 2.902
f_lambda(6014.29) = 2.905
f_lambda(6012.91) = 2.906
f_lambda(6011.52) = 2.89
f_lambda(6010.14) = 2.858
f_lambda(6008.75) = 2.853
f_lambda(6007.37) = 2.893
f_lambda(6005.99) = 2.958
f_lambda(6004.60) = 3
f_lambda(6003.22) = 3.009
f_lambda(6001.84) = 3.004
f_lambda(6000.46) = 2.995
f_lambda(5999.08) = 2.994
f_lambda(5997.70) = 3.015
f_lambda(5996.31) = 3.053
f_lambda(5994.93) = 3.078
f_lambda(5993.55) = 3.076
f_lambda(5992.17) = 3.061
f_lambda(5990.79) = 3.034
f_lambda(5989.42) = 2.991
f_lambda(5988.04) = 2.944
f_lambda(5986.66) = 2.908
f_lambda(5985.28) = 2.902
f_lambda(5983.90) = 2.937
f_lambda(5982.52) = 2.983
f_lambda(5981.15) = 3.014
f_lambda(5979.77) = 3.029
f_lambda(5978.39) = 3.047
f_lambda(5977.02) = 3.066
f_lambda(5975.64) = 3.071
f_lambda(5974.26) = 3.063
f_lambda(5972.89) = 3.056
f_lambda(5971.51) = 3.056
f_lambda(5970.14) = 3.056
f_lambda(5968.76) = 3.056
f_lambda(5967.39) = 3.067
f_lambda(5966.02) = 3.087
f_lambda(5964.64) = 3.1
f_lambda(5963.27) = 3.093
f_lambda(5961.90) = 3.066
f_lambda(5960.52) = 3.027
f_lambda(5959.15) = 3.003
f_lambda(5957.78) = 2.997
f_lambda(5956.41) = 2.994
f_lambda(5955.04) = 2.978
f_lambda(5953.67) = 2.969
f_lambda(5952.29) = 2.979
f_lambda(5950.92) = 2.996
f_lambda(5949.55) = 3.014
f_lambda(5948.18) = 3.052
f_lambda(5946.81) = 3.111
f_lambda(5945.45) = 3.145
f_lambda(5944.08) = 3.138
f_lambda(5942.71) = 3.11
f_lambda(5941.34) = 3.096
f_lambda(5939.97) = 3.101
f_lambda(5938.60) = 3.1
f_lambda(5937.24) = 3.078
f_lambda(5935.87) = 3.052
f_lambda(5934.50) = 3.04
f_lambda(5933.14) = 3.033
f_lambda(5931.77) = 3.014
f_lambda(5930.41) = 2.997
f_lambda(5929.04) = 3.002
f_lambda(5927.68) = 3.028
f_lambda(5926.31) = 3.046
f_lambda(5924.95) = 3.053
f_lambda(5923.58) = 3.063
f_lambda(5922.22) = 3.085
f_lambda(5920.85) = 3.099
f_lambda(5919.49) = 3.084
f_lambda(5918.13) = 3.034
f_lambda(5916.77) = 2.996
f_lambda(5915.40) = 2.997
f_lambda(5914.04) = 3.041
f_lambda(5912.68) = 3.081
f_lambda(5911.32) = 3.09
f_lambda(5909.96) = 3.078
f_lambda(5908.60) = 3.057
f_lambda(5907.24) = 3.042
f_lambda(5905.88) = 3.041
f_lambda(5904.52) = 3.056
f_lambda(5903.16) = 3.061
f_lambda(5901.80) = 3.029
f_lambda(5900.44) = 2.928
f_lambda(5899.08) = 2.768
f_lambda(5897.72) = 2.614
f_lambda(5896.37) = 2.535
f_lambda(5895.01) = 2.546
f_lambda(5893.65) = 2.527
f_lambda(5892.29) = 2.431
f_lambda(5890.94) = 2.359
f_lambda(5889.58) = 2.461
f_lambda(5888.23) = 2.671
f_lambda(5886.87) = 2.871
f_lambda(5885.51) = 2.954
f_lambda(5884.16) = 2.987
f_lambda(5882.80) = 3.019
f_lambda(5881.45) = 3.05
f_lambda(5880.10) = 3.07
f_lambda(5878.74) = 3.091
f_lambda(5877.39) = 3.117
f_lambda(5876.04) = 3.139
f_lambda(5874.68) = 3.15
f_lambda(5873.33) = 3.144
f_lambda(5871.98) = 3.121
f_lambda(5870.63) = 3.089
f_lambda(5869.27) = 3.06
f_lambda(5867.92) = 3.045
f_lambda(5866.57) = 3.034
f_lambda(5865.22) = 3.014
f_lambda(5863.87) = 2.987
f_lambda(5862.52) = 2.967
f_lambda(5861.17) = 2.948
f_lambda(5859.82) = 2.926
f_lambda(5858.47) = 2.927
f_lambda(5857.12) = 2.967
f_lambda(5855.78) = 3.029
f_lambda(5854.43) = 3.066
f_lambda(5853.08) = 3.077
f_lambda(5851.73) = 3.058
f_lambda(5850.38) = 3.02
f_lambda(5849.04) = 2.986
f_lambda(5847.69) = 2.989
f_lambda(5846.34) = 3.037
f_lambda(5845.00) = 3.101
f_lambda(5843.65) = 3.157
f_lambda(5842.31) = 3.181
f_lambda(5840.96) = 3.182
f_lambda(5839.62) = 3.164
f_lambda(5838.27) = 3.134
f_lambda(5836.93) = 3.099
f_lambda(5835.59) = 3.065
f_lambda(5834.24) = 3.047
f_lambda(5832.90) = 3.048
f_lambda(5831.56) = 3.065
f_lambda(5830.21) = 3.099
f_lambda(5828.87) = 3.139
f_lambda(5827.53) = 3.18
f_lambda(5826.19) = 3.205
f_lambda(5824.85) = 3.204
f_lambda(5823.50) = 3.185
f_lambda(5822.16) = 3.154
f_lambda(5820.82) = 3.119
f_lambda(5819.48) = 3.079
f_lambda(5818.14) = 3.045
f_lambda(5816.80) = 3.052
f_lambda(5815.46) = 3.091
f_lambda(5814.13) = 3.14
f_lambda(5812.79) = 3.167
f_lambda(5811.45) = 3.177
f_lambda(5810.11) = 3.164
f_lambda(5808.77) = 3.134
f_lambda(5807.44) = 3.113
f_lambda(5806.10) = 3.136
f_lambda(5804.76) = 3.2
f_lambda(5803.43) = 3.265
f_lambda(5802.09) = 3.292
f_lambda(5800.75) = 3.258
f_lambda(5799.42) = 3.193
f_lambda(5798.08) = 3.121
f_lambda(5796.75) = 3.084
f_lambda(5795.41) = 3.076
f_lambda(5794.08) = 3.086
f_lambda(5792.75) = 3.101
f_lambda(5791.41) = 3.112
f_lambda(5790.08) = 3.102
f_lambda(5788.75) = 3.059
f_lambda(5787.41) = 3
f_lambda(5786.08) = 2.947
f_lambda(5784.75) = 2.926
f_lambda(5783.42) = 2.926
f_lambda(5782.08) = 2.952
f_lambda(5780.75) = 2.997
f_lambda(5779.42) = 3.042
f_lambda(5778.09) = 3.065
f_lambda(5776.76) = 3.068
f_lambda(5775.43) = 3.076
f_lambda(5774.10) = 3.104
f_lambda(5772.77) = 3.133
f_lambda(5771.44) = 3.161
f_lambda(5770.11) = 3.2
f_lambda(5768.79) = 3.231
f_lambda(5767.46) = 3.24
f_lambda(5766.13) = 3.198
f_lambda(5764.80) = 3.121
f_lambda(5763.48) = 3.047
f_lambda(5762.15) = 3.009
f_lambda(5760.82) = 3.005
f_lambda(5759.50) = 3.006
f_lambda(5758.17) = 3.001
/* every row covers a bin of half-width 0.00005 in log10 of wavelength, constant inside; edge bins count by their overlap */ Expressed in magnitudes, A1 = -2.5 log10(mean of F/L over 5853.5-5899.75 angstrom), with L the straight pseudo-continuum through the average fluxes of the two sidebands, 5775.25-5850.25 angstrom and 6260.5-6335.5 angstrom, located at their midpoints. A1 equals 0.060 mag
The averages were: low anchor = 3.1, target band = 2.9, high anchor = 2.83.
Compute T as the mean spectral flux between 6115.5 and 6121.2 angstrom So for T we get 2.89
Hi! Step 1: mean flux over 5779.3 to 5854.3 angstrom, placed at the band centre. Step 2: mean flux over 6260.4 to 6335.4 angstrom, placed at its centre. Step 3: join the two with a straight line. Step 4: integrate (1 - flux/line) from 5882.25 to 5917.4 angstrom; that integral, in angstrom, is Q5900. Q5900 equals 2.3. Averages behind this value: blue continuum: 3.1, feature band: 2.85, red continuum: 2.83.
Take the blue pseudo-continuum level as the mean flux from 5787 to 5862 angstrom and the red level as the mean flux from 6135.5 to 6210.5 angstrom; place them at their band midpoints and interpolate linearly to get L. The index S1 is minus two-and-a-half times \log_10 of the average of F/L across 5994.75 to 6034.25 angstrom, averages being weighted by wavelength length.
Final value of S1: 0.002 mag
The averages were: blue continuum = 3.1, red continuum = 2.84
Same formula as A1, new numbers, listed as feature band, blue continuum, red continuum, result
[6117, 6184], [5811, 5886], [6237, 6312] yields 0.03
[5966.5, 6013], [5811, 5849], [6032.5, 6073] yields 0.02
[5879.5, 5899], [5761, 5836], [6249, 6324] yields 0.13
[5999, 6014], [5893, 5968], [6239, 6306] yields 0.01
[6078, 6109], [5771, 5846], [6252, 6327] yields 0.02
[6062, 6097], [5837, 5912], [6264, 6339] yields -0.01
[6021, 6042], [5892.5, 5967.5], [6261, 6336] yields -0.02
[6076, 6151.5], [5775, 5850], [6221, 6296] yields 0.01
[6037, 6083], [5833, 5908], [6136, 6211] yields -0.04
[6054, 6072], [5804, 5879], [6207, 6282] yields -0.02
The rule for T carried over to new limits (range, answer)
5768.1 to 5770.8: 3.22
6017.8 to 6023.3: 2.85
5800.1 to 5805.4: 3.25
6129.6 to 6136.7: 2.89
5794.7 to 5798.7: 3.1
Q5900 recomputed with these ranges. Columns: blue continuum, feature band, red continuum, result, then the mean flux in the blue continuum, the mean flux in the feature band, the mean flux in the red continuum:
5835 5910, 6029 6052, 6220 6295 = -1.12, 2.97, 3.04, 2.82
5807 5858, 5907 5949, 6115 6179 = -0.62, 3.1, 3.06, 2.82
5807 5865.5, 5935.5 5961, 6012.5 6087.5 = -0.18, 3.08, 3.05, 2.98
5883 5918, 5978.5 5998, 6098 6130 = -0.95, 2.85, 3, 2.88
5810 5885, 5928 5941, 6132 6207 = -0.14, 3.08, 3.05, 2.84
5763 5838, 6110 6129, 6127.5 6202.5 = 0.02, 3.11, 2.87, 2.84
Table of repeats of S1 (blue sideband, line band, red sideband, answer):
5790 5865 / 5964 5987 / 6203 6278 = -0.010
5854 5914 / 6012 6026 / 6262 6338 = 0.006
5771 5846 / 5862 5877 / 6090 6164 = -0.003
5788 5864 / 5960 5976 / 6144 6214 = -0.024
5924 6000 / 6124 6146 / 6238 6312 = 0.026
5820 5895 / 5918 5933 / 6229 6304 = -0.024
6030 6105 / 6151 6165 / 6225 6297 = 0.051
